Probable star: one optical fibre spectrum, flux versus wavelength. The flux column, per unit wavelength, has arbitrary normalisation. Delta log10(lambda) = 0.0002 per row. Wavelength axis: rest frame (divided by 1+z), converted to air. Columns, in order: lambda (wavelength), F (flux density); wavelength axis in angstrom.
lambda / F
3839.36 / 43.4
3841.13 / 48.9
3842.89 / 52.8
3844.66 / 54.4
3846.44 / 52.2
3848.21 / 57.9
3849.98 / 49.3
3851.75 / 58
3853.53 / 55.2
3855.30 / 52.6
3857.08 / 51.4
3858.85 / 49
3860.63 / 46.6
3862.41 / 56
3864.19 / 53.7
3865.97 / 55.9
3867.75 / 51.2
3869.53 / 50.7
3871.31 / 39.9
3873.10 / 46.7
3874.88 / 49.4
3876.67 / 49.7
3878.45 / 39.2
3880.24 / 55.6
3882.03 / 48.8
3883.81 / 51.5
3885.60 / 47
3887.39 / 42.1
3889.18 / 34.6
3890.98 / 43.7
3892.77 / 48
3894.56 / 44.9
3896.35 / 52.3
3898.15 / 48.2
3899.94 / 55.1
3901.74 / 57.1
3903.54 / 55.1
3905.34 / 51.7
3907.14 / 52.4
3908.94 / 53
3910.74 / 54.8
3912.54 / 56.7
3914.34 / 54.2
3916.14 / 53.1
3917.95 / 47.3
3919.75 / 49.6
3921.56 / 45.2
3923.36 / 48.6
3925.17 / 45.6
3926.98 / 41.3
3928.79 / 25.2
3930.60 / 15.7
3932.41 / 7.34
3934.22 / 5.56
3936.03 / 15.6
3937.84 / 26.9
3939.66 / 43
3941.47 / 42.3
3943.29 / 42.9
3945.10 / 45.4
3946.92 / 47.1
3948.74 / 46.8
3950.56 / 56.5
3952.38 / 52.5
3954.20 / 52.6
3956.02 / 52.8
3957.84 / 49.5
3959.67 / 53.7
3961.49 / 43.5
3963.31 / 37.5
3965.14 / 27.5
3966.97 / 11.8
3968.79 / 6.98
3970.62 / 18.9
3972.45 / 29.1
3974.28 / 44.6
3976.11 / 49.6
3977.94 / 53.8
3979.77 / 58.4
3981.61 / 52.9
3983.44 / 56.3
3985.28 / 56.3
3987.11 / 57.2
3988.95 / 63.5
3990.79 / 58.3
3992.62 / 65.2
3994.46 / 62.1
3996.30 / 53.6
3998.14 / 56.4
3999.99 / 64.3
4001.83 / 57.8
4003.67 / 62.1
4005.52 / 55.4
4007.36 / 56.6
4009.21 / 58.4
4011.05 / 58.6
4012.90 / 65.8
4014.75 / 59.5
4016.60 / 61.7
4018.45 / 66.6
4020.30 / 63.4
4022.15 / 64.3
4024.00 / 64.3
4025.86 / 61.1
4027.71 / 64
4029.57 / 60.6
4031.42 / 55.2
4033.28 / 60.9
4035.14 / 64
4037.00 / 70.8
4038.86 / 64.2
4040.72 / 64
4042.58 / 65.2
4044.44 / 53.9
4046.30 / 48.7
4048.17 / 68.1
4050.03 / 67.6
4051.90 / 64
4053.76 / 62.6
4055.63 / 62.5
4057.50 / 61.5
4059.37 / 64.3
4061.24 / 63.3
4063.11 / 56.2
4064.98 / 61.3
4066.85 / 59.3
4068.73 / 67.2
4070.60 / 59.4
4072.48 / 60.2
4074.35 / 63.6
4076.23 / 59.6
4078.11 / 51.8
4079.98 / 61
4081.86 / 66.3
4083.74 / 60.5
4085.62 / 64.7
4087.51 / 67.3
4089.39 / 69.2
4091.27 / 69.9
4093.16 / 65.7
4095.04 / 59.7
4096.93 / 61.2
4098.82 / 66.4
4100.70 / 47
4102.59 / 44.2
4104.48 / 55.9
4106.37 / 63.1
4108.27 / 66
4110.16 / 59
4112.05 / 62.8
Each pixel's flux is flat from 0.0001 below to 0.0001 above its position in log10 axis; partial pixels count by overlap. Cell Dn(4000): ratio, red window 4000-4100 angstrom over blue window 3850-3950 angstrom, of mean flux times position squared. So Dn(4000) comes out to 1.47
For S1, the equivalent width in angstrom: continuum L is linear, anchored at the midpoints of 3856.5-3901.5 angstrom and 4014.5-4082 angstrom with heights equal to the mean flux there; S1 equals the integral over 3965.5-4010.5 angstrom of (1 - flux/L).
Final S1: 5.6 angstrom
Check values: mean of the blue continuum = 48.6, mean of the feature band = 50.2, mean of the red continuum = 61.9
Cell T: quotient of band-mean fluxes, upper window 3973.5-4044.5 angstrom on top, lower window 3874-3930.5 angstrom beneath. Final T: 1.2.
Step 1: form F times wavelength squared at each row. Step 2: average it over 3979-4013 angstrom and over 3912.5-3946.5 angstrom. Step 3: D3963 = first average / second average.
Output 1.6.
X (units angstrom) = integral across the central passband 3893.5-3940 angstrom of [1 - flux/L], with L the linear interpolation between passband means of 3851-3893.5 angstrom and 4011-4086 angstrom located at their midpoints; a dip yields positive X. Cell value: 8.5 angstrom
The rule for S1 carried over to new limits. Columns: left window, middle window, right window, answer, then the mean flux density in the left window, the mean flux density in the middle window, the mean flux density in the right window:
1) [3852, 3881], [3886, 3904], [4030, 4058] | 1.49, 50.3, 47.9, 62.2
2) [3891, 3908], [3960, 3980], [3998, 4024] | 8.03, 51.2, 34.5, 61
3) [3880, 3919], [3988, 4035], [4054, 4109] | -3.12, 50.2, 60.8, 61.3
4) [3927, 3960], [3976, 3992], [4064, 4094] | -4.07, 37.7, 56.8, 62.9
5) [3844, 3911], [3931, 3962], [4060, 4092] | 8.43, 50.3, 39.8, 62.4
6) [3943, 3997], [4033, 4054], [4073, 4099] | -2.08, 46.9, 62.9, 63.2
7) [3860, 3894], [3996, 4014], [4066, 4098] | -0.60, 47.9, 59.1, 62.8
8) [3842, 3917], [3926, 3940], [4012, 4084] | 8.36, 50.8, 21.9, 62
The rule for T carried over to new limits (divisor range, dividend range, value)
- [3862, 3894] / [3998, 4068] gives 1.29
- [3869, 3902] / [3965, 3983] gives 0.77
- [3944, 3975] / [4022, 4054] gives 1.57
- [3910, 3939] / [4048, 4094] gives 1.70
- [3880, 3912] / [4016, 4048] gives 1.25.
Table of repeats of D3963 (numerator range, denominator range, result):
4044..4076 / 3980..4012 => 1.08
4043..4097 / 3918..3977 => 1.78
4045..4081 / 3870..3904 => 1.40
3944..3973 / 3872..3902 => 0.86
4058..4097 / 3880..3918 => 1.36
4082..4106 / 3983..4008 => 1.09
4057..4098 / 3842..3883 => 1.36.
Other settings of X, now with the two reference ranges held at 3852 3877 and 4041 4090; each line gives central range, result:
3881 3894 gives 1.71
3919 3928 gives 1.38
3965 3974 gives 5.83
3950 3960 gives 0.54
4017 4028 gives -0.80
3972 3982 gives 1.46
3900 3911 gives -0.21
